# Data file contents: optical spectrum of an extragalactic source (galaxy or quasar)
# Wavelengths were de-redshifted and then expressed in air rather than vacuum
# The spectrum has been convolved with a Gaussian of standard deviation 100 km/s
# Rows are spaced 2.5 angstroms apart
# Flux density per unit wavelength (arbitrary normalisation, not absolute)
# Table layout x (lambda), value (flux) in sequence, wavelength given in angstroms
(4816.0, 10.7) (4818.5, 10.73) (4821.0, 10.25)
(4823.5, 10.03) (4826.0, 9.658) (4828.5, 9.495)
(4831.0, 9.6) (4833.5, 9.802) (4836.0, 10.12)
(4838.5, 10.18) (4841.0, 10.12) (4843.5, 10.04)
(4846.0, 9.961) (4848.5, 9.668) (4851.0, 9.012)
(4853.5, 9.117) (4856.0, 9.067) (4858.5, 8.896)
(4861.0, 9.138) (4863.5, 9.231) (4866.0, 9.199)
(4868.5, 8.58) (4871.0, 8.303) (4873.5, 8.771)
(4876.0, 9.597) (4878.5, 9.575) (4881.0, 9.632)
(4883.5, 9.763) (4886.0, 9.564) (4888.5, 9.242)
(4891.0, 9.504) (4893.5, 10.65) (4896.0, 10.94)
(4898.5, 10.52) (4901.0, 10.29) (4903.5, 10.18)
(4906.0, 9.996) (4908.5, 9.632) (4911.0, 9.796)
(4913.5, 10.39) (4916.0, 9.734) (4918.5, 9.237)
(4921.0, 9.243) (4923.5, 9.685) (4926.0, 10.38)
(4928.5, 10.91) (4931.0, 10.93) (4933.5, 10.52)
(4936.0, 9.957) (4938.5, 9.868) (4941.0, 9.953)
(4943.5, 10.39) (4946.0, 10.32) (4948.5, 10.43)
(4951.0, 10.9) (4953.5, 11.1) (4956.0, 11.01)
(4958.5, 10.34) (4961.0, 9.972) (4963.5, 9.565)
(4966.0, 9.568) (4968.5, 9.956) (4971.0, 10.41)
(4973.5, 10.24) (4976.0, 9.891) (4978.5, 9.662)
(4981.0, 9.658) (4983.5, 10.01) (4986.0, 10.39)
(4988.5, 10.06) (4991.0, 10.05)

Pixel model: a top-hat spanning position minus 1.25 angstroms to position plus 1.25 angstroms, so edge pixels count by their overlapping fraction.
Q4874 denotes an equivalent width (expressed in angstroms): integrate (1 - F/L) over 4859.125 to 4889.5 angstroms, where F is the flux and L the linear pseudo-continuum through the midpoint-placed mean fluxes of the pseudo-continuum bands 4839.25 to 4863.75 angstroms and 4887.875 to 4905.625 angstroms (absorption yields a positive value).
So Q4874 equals 1.9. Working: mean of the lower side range 9.45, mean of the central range 9.21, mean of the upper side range 10.2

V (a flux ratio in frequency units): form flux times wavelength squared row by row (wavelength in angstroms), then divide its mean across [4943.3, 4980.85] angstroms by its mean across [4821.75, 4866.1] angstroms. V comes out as 1.12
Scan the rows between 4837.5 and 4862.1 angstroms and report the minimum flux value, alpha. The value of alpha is 8.896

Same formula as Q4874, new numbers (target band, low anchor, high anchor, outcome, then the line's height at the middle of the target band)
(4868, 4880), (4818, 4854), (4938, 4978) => 1.2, 9.97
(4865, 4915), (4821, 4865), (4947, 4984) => 0.6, 9.83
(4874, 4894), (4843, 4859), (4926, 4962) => 0.3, 9.77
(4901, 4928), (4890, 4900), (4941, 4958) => 1.6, 10.5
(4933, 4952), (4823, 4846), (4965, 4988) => -0.6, 9.96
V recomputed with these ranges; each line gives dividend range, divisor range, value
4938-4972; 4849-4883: 1.17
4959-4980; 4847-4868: 1.13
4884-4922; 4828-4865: 1.06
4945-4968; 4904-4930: 1.06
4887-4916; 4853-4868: 1.13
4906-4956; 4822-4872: 1.11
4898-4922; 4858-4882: 1.11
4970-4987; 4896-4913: 1.02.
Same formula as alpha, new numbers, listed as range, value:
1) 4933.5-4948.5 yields 9.868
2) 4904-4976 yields 9.237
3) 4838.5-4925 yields 8.303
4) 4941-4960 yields 9.953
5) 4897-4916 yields 9.632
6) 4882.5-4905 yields 9.242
